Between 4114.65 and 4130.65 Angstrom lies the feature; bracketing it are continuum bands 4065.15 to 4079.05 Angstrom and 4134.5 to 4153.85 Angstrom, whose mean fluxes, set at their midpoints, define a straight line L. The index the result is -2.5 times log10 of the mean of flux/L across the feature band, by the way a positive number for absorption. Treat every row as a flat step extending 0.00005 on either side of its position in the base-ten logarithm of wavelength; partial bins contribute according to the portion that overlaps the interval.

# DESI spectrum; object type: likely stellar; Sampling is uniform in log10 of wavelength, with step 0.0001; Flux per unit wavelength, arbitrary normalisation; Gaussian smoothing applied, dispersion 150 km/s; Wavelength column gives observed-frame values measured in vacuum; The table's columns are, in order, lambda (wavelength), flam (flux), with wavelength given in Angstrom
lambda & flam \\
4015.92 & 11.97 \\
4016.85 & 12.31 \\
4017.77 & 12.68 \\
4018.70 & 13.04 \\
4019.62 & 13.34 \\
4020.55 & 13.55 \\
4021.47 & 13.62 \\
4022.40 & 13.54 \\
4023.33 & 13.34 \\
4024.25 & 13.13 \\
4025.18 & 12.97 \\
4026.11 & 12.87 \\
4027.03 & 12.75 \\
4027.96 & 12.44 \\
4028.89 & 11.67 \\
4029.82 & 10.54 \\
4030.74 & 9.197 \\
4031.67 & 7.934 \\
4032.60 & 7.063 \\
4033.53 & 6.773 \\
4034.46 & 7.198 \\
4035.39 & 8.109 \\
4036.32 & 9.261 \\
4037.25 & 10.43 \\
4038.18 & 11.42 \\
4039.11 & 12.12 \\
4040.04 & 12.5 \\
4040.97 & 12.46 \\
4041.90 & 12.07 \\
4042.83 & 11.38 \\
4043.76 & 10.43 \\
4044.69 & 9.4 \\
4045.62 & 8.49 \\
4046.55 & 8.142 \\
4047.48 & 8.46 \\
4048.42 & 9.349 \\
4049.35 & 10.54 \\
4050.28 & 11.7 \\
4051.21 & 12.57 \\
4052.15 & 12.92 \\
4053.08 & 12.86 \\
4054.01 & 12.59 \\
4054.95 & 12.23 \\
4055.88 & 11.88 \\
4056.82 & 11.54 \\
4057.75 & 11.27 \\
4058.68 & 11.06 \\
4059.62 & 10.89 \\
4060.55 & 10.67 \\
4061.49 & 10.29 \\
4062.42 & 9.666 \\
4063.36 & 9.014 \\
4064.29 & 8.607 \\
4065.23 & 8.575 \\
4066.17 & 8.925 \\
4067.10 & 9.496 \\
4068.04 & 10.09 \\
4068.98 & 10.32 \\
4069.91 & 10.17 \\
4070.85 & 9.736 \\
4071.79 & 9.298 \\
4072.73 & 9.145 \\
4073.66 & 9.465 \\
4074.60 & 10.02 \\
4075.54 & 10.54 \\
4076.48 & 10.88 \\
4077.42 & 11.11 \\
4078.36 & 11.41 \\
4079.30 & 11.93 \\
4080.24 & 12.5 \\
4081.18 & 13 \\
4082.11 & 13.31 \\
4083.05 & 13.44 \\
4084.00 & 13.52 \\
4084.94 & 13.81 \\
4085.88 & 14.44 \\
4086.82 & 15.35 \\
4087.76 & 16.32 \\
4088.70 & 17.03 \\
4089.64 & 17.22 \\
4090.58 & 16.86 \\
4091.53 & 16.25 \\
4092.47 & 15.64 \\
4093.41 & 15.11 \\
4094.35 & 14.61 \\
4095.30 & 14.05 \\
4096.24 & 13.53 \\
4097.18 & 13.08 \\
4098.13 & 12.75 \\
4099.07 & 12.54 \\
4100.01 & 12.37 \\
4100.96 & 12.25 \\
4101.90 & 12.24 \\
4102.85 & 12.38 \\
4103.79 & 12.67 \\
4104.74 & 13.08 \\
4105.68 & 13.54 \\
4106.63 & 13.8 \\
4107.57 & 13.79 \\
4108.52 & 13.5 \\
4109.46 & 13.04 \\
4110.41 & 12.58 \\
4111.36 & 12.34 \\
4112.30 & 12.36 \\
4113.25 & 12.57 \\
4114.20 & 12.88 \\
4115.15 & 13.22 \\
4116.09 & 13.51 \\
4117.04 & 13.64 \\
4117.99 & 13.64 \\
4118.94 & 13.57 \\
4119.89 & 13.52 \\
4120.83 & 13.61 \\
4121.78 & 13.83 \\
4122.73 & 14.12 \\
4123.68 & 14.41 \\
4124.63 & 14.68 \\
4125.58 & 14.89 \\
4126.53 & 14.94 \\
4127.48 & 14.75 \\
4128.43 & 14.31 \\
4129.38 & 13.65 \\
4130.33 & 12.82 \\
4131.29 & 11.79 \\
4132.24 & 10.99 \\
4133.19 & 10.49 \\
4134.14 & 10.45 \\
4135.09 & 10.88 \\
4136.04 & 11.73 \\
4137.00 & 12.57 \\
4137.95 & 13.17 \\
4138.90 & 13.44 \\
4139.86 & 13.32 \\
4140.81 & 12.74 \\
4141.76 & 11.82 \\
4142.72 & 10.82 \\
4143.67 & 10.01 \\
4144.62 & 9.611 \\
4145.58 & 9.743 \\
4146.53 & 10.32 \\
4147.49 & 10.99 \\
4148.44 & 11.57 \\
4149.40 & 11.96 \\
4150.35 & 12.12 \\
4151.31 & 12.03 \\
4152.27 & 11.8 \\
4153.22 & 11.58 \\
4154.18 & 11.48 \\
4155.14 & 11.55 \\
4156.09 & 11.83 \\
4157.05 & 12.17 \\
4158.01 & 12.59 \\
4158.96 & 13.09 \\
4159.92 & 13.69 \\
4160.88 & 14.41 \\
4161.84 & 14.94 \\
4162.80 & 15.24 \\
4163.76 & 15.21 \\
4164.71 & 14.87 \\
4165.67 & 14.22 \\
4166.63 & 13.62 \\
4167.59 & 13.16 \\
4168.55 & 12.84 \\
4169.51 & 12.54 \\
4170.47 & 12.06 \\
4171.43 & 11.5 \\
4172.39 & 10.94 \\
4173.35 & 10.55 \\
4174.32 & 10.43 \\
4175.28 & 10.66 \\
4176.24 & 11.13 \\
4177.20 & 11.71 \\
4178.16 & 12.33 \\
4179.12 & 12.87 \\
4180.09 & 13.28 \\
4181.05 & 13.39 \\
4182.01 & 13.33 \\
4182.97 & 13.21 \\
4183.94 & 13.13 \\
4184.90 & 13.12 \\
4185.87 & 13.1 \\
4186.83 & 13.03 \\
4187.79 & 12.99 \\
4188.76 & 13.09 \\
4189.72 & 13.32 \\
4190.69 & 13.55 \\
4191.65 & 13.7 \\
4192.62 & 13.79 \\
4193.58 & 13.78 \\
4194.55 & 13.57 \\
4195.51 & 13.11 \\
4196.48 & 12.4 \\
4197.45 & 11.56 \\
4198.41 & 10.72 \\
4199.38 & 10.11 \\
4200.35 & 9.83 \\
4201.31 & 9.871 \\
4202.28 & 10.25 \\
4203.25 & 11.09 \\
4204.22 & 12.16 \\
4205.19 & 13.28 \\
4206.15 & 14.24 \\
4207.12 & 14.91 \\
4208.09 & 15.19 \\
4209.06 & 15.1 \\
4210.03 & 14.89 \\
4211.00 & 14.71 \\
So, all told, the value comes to -0.25 mag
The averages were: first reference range 10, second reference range 11.6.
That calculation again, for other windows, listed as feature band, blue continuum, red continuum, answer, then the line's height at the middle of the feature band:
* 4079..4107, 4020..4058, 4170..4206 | -0.21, 11.5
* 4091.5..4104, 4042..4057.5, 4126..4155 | -0.17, 11.5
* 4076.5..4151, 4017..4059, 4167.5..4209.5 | -0.11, 11.8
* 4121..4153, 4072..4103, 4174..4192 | 0.06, 13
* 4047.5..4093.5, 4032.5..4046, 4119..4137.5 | -0.07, 11.1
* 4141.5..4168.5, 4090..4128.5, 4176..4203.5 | 0.05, 13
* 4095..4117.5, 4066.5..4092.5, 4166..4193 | -0.04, 12.5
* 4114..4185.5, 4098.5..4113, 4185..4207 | 0.00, 12.6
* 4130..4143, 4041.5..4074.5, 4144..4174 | 0.00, 11.9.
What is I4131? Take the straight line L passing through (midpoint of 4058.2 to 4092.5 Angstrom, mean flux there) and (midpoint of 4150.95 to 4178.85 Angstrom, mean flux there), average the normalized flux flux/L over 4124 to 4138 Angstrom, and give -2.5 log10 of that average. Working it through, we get -0.05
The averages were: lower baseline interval 11.8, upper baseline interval 12.6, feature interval 12.8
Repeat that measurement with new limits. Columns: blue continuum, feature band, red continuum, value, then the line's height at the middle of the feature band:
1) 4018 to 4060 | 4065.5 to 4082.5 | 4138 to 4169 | 0.094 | 11.5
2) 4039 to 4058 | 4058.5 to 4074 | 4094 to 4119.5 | 0.207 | 11.8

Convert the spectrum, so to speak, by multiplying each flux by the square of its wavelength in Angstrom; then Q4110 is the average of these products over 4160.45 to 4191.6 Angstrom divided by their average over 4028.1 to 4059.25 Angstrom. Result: 1.3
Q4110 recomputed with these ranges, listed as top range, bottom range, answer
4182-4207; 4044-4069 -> 1.28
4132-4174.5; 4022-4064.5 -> 1.19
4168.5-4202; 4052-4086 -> 1.18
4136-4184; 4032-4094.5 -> 1.13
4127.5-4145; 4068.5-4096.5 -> 0.95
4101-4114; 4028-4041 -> 1.37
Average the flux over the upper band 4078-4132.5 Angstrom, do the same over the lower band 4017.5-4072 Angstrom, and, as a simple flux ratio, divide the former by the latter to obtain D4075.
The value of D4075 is 1.26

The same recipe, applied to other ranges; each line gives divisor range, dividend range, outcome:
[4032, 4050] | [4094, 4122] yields 1.34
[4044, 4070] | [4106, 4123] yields 1.28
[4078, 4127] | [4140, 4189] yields 0.90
